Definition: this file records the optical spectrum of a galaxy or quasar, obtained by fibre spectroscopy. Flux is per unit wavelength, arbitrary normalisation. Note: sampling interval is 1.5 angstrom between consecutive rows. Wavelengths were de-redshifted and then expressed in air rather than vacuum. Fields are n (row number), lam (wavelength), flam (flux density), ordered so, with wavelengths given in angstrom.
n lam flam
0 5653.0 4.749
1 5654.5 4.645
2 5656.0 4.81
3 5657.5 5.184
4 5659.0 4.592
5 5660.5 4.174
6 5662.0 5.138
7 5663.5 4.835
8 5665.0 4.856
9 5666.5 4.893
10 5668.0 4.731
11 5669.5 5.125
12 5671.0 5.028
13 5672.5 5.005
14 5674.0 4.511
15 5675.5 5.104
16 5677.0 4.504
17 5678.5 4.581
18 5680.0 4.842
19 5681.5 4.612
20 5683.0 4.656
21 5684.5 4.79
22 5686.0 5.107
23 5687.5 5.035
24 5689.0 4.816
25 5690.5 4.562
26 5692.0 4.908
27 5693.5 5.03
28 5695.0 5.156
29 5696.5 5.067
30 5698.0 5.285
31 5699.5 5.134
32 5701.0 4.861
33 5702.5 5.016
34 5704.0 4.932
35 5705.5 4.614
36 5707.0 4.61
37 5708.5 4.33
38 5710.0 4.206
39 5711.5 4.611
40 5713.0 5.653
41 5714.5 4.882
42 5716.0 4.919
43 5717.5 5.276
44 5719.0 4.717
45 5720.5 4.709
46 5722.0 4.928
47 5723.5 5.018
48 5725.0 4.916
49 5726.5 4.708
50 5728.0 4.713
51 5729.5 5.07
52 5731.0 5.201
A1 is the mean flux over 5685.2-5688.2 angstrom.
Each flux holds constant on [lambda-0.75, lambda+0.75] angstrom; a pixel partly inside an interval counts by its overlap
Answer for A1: 5.07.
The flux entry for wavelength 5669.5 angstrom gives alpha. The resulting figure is 5.125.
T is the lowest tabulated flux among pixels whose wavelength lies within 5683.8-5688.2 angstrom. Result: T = 4.79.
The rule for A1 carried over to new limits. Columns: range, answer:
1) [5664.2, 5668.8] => 4.83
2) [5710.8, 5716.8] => 5.02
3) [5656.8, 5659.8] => 4.87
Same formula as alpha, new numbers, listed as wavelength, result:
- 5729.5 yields 5.07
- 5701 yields 4.861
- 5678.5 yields 4.581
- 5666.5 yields 4.893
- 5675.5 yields 5.104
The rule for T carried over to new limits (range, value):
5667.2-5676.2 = 4.511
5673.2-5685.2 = 4.504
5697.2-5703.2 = 4.861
